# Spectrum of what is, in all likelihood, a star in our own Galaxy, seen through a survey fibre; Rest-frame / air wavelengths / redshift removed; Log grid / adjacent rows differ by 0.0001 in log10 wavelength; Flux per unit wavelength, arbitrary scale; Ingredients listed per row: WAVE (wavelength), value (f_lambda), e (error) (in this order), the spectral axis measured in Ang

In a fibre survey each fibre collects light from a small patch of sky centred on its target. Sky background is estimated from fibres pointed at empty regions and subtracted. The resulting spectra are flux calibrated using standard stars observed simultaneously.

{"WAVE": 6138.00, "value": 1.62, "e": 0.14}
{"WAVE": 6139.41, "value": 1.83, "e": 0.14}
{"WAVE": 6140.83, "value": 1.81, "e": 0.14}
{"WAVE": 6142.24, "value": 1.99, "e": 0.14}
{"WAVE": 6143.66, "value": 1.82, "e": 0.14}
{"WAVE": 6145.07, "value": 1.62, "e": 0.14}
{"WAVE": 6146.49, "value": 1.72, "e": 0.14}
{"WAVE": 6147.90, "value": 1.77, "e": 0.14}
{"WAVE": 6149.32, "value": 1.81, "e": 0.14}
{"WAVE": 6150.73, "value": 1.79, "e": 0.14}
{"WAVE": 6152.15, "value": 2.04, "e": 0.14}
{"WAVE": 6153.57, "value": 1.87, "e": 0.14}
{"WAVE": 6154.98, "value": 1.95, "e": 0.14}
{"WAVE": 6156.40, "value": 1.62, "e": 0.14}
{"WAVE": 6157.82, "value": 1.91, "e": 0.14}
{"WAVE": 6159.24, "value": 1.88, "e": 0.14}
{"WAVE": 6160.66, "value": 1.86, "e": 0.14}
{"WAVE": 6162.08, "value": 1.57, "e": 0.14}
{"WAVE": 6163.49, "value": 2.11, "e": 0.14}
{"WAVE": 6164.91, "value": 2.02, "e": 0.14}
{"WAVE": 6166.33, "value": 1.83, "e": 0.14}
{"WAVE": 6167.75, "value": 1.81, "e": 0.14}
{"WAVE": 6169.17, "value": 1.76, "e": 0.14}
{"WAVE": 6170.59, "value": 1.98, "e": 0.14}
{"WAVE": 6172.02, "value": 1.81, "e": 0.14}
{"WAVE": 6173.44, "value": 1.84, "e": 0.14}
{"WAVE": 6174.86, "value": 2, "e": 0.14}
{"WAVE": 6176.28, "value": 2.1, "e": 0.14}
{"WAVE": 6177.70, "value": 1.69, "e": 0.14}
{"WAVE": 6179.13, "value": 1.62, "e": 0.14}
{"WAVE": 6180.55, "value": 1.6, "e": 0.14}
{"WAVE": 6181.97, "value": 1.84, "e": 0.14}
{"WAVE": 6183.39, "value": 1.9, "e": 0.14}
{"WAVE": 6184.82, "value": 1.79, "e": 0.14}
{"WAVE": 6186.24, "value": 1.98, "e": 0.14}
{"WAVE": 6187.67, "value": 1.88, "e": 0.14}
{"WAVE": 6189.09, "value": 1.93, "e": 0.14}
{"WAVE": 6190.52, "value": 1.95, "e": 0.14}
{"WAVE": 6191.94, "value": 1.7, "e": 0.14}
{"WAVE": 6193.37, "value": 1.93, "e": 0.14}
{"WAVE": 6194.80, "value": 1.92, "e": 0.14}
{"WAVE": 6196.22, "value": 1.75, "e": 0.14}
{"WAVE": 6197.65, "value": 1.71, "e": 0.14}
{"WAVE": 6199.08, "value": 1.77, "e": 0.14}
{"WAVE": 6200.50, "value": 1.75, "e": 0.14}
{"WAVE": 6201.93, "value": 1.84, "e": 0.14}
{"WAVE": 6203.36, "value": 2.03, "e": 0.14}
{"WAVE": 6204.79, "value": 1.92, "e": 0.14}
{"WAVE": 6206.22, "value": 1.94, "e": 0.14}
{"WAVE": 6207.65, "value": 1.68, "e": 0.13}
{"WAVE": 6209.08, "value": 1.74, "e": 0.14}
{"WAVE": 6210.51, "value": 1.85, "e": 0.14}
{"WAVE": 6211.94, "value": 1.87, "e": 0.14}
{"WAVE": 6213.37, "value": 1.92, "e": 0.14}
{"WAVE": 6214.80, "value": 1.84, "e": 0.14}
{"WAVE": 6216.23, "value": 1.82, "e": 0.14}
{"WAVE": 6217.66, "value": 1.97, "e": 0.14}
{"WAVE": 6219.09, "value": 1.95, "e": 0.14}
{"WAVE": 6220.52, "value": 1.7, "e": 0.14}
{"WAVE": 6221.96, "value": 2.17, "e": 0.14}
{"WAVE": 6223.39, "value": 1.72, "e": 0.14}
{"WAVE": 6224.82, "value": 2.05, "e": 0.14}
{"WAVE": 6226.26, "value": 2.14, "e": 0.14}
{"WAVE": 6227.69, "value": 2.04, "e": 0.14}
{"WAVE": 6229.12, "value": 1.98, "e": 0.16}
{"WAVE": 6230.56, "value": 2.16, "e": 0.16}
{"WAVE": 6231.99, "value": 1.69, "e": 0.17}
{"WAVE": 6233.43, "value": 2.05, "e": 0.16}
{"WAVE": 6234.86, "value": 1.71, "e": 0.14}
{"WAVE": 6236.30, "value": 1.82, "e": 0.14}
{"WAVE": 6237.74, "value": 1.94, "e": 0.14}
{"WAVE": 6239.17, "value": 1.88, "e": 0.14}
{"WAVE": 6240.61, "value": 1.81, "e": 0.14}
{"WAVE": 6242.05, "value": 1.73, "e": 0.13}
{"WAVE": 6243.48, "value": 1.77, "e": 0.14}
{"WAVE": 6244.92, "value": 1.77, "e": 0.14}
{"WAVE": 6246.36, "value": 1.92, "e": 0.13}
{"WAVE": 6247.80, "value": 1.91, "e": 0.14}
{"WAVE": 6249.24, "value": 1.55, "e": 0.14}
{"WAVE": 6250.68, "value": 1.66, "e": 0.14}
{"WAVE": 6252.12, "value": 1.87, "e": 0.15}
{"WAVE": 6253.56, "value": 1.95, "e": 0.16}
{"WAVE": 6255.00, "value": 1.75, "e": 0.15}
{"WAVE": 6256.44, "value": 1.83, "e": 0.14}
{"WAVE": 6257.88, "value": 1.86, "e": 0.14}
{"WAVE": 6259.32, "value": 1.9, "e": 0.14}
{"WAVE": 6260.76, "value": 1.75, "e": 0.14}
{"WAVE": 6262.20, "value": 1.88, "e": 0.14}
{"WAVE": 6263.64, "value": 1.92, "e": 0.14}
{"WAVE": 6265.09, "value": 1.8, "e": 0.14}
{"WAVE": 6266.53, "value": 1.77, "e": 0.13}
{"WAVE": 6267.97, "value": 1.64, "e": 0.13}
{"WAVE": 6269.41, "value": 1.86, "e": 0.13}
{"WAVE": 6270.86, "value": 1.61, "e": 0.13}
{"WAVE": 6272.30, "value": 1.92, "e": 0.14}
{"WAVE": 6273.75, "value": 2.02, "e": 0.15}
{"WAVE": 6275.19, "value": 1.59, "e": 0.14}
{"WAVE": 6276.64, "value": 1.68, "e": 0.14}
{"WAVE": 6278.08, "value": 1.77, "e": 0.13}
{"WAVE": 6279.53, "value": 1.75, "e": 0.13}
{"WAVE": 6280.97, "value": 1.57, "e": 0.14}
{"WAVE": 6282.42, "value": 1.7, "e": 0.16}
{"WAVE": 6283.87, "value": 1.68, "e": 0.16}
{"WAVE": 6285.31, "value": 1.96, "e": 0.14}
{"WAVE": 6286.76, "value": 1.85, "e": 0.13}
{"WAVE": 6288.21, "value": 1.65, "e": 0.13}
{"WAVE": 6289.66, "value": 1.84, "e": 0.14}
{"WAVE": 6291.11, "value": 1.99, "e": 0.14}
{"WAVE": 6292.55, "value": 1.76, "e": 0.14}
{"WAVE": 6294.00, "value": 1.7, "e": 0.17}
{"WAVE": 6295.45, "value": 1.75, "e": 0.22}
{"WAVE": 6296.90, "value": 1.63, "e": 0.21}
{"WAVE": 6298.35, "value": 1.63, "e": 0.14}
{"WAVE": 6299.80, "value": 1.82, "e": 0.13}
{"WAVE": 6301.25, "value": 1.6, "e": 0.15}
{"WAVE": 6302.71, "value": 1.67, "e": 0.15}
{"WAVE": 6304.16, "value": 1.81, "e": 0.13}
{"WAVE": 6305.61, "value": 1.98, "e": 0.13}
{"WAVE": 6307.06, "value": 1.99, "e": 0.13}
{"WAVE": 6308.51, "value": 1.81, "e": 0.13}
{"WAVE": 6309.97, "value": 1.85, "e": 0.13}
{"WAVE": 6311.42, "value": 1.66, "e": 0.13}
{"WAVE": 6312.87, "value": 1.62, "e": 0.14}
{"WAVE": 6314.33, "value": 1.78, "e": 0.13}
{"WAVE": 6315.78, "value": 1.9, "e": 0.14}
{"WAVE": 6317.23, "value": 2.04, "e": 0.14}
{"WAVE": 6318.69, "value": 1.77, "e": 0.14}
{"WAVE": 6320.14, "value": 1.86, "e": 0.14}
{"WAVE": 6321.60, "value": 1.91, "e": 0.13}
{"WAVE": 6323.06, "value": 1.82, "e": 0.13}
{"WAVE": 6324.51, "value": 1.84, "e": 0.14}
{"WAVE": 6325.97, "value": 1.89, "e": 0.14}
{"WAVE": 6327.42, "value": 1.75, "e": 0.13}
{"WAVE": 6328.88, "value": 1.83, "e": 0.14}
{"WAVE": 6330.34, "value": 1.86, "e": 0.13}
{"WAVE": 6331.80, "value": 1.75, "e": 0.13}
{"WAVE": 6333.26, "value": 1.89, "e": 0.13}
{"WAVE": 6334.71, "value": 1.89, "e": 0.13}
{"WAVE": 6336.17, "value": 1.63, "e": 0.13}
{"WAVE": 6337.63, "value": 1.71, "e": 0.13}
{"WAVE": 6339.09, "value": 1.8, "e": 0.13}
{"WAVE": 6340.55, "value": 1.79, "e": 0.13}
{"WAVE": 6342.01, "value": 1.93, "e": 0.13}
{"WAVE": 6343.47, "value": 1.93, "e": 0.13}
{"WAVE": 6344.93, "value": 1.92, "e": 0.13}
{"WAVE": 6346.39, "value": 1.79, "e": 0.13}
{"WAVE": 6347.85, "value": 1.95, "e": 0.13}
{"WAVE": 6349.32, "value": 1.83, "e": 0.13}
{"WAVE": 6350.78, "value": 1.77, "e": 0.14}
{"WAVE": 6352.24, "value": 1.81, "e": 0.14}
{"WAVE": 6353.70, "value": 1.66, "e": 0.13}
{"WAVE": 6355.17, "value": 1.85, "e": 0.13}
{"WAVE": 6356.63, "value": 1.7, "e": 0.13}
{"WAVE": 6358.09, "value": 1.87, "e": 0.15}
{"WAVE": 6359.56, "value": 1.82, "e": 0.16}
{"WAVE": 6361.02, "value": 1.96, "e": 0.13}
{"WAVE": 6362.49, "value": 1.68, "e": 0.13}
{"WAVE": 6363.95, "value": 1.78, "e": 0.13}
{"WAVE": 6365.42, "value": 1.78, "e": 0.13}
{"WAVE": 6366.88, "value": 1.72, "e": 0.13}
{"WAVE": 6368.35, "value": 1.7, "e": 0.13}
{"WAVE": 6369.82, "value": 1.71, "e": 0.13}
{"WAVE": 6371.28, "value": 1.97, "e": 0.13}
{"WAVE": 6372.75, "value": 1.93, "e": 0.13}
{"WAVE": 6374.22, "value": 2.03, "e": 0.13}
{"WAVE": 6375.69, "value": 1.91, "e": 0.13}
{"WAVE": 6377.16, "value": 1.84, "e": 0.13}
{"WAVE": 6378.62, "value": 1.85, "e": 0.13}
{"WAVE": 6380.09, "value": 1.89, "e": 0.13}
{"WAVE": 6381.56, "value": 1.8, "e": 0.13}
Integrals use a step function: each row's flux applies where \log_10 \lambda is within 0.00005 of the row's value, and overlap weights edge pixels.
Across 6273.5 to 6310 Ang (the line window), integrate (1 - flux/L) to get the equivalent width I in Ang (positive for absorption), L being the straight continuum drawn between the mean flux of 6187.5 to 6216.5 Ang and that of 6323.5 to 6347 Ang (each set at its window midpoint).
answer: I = 1.3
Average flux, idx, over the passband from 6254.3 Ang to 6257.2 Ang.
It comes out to 1.79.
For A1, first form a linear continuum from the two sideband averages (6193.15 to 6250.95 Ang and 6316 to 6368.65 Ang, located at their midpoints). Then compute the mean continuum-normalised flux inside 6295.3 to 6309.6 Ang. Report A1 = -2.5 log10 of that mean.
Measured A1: 0.04 mag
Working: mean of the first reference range 1.86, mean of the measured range 1.77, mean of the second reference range 1.82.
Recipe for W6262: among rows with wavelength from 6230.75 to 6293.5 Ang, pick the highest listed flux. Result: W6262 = 2.05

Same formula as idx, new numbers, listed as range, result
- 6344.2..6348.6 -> 1.88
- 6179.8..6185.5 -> 1.78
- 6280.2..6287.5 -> 1.75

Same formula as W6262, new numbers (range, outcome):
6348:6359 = 1.87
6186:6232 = 2.17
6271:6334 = 2.04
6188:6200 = 1.95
